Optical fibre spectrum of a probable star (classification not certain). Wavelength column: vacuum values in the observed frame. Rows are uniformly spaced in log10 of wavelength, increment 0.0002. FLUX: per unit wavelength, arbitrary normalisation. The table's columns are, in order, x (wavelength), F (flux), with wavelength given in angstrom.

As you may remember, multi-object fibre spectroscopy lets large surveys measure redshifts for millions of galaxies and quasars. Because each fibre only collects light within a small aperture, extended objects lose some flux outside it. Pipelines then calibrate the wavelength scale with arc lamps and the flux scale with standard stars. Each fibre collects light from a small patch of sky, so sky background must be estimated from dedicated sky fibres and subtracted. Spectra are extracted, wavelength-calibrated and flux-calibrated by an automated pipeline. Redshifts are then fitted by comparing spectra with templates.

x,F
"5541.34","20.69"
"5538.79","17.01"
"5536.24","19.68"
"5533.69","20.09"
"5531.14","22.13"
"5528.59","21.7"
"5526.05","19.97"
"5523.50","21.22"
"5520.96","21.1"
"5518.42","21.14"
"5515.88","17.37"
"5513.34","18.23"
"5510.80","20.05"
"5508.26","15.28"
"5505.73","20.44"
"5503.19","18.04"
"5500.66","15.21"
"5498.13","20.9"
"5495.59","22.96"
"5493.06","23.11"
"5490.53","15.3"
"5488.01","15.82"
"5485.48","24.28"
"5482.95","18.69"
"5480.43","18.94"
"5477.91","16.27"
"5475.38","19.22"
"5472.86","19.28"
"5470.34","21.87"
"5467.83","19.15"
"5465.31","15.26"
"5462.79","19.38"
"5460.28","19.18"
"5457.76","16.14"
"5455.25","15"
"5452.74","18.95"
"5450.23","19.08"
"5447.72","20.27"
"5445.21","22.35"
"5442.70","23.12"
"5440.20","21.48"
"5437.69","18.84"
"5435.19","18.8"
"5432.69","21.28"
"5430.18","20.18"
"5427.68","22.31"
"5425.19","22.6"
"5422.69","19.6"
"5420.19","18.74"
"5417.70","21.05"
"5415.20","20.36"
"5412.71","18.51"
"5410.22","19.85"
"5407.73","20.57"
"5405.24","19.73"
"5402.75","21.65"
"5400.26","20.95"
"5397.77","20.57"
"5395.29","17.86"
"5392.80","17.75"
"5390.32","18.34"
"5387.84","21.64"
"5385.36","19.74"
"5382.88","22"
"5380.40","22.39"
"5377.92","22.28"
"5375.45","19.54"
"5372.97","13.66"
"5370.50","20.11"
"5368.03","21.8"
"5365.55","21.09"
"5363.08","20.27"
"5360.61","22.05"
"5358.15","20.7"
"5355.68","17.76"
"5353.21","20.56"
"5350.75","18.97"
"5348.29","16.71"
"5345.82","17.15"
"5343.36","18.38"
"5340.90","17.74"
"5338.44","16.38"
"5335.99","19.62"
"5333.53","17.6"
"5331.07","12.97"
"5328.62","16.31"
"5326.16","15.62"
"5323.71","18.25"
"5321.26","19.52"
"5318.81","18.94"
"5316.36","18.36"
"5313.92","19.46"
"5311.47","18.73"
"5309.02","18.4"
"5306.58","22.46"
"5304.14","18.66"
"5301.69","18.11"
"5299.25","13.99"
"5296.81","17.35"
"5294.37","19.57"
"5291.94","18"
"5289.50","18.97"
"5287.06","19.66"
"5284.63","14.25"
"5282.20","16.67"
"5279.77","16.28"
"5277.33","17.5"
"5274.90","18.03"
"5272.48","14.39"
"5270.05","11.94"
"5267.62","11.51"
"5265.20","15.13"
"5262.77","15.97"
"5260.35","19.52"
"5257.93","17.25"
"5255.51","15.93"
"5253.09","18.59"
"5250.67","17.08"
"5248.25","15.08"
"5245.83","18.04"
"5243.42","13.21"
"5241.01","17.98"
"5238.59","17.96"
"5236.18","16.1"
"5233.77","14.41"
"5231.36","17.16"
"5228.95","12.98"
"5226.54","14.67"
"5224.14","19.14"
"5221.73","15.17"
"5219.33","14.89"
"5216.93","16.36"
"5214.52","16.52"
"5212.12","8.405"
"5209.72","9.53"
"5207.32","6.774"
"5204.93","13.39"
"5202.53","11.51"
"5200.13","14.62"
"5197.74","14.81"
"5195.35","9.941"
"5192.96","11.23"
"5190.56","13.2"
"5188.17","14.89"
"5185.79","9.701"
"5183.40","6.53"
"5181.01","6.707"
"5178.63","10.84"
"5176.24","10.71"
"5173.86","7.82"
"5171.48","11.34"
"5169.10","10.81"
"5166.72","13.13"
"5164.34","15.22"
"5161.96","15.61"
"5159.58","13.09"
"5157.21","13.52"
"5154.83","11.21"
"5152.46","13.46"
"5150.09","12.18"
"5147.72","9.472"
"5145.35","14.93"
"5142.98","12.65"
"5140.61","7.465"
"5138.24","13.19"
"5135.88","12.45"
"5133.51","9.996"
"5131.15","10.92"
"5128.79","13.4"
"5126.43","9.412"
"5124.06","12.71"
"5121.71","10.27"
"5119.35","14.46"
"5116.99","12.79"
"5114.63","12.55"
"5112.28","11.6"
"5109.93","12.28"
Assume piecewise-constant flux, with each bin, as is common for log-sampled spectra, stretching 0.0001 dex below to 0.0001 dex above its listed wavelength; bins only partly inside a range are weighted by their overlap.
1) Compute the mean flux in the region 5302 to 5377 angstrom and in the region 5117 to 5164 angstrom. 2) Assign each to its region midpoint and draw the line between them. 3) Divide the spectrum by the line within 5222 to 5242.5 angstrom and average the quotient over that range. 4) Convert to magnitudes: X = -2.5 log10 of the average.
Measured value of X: -0.07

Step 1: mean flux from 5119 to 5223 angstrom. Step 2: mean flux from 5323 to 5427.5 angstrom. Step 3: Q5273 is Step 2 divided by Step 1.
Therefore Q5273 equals 1.62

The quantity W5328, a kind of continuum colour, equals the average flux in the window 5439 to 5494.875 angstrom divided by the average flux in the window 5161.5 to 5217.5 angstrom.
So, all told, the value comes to 1.67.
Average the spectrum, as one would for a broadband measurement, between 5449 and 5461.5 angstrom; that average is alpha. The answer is 17.7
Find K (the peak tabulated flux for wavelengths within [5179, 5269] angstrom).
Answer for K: 19.52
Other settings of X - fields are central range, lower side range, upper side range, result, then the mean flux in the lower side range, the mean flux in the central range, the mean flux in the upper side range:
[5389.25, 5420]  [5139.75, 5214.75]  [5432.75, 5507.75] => -0.13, 11.6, 19.7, 19.2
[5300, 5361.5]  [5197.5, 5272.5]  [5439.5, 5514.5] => -0.11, 14.9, 18.3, 19.1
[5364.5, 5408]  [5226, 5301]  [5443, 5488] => -0.12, 16.3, 20.1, 19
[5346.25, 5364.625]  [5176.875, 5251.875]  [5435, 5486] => -0.16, 13.5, 19.5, 19.3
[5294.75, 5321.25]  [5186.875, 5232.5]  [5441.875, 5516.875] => -0.20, 13.4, 18.5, 19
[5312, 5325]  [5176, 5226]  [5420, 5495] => -0.21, 12.2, 18.9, 19.5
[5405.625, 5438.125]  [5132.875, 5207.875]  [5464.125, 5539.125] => -0.16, 11.7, 20.2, 19.4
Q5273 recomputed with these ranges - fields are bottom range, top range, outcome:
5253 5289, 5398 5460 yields 1.24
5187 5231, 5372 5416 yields 1.50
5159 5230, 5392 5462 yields 1.62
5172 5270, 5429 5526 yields 1.40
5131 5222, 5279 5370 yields 1.54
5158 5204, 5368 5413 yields 1.70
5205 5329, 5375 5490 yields 1.21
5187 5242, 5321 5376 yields 1.31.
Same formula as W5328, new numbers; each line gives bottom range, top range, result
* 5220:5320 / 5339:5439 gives 1.17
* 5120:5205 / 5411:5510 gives 1.66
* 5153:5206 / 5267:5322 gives 1.48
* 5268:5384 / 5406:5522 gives 1.07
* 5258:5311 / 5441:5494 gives 1.12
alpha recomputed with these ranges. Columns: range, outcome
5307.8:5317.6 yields 18.7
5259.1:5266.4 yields 16.9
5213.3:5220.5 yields 15.9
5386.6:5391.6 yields 20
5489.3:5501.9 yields 19.5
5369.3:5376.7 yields 17.8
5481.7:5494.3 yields 19.4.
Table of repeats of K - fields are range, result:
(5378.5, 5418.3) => 22.39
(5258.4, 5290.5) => 19.66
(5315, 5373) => 22.05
